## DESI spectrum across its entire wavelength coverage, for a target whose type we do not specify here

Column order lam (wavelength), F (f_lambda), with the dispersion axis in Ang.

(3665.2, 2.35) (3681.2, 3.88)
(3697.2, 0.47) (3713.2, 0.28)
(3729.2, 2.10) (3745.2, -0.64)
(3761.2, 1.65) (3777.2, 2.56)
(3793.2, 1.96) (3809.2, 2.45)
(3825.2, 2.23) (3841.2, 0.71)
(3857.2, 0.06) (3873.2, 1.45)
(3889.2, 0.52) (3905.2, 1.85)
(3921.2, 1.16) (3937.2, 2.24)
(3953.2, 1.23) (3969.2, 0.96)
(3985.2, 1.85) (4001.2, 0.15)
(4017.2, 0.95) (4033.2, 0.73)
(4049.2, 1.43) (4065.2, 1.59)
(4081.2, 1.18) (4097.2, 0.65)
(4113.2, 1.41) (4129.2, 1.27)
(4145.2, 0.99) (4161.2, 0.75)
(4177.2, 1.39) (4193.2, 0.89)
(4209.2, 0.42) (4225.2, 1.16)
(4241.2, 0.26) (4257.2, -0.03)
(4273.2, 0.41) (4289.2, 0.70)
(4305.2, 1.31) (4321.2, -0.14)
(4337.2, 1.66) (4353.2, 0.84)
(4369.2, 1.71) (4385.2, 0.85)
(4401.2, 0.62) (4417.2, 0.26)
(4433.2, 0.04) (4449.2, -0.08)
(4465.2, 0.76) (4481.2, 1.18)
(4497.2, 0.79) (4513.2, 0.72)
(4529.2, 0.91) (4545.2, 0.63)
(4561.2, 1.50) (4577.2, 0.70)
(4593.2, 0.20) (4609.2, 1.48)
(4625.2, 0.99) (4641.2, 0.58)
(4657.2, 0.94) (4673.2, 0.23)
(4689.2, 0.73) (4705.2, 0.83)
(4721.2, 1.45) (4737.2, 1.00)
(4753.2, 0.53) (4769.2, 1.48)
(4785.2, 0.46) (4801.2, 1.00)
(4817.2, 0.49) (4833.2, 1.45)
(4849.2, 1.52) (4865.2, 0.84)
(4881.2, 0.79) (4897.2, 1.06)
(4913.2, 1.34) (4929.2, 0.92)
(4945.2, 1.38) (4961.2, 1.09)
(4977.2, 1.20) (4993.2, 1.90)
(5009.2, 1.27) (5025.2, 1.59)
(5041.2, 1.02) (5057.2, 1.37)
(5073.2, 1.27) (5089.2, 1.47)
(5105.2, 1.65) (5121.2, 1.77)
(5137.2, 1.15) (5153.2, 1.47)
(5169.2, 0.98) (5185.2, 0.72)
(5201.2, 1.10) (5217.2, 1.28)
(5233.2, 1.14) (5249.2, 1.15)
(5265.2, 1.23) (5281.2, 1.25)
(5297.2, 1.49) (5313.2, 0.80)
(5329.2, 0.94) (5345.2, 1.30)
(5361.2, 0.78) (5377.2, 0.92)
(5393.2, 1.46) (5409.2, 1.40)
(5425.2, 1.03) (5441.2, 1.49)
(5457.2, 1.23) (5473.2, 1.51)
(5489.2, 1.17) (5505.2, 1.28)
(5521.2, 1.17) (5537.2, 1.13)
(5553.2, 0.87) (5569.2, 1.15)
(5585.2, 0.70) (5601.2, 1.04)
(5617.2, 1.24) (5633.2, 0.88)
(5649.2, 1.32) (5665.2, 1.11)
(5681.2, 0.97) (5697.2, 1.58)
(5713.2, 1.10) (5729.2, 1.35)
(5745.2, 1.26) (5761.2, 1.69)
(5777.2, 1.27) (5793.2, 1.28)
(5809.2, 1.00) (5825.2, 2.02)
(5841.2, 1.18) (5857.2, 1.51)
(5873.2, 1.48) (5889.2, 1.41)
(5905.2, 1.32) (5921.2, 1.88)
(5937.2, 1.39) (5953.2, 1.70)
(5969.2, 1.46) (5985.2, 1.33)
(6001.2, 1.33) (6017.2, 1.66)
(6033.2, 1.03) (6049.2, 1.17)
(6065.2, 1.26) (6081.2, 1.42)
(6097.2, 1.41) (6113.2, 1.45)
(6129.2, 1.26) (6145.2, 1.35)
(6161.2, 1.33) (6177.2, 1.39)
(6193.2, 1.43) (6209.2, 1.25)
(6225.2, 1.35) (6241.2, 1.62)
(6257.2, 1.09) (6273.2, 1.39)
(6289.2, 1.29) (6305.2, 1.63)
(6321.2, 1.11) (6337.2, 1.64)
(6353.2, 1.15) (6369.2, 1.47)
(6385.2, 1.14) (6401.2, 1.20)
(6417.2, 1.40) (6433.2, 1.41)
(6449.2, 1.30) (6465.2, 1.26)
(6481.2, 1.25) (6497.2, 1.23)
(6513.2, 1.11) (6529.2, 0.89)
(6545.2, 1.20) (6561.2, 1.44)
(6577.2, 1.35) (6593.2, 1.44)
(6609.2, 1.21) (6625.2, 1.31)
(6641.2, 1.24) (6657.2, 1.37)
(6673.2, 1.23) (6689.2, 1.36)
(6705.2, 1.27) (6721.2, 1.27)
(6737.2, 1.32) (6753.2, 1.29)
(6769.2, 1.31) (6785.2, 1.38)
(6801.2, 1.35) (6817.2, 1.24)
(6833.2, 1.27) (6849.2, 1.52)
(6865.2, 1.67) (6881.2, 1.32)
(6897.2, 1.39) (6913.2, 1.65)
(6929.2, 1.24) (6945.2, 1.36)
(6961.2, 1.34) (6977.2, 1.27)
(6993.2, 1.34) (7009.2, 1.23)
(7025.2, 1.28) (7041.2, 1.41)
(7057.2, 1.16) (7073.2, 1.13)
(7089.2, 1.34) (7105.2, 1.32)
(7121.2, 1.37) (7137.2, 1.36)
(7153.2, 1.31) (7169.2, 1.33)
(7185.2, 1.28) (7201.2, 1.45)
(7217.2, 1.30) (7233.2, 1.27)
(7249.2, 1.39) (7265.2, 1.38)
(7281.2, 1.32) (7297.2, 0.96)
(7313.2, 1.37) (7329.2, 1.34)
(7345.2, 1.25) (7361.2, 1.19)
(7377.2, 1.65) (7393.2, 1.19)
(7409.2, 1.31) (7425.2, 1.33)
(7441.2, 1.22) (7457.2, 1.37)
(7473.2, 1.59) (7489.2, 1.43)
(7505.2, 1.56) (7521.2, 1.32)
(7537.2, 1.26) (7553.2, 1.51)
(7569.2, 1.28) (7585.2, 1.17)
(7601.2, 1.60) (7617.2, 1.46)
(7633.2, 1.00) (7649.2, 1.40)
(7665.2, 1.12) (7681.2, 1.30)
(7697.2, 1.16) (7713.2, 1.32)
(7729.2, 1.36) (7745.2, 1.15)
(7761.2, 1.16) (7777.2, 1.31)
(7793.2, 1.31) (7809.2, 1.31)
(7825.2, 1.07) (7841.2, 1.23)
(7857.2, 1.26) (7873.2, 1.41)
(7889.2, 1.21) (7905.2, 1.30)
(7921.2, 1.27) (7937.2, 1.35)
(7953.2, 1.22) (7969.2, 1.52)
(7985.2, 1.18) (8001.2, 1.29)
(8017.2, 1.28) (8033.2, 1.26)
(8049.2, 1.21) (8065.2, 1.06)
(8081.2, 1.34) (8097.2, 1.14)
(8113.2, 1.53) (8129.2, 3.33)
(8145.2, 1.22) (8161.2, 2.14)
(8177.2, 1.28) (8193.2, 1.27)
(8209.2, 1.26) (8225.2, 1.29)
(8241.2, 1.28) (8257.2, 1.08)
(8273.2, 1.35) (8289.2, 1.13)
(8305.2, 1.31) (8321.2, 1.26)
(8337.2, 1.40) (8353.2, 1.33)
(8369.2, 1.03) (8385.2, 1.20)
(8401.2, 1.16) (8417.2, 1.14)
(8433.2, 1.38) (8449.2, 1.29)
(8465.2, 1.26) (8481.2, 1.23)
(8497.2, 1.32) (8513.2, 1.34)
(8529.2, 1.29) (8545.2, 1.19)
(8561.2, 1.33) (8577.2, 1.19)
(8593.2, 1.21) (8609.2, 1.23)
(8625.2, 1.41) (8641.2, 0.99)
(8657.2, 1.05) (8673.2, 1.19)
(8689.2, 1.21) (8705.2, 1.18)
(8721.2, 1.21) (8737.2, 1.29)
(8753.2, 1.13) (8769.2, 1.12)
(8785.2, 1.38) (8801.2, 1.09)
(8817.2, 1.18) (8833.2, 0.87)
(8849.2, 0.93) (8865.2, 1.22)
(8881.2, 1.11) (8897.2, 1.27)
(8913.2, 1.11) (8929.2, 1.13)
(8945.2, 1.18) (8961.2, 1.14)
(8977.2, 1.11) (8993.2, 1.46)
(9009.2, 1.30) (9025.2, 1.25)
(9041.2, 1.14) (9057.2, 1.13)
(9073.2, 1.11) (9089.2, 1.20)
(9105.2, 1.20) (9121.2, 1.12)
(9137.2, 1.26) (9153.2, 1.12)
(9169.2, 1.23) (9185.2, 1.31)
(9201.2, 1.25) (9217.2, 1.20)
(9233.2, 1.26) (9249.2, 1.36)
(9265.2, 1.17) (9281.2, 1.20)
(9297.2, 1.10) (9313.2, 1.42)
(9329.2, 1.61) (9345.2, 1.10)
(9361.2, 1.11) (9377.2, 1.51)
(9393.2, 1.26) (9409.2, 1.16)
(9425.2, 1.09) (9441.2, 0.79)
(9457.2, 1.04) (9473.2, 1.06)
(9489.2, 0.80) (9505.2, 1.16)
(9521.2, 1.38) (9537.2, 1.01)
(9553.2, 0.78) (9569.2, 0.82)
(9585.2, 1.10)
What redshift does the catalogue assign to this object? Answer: 0.24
